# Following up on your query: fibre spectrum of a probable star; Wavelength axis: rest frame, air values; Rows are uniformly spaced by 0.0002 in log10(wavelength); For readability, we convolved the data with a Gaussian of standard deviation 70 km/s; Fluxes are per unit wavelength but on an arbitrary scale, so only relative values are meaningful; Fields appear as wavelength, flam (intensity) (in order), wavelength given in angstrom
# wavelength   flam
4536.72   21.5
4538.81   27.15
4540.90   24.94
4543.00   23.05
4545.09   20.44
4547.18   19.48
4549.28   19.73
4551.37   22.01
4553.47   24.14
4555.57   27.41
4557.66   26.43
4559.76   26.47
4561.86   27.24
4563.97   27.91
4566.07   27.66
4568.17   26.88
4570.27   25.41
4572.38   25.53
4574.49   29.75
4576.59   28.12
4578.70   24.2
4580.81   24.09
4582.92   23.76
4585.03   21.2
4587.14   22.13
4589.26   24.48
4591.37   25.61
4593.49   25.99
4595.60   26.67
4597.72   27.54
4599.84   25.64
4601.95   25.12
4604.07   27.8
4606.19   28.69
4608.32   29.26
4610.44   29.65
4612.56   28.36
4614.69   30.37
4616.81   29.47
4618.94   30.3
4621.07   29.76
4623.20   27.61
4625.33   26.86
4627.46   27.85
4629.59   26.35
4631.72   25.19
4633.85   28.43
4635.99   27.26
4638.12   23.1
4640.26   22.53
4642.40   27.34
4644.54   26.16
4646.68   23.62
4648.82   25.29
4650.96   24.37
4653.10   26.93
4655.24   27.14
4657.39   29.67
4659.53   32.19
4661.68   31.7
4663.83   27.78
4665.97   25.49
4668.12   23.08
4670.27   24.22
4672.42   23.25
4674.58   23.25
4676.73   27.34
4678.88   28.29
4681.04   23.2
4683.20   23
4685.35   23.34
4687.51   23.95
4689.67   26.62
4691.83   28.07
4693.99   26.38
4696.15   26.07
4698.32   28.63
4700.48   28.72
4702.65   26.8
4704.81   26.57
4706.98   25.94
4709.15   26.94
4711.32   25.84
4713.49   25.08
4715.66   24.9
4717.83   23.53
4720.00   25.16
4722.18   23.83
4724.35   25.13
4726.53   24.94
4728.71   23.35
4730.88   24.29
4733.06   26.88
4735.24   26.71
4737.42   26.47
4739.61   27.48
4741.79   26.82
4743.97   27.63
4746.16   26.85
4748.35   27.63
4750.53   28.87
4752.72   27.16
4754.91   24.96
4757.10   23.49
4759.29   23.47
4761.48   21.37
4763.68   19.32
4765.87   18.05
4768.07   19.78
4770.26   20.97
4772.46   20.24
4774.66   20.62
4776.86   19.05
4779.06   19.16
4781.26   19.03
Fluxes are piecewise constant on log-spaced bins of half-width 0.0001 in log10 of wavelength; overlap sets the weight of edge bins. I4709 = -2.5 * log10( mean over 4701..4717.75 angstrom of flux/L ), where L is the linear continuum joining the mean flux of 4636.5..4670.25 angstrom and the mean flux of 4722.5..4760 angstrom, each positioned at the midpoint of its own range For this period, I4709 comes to 0.01 mag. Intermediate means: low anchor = 26.4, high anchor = 26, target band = 26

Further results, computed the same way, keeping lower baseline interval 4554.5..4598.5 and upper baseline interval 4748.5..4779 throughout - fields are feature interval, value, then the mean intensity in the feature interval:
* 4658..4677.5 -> -0.10 mag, 26.5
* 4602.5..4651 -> -0.10 mag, 27.2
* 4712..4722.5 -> -0.07 mag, 24.6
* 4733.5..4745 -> -0.19 mag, 27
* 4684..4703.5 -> -0.13 mag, 26.5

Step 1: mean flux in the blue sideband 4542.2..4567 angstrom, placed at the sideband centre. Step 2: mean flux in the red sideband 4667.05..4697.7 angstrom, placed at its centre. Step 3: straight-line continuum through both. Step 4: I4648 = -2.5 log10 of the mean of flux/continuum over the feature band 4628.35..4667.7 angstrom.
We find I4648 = -0.08 mag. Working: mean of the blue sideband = 24.3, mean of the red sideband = 25.1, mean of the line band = 26.6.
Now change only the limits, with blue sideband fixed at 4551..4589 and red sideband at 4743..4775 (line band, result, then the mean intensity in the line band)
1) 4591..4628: -0.12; 28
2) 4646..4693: -0.07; 26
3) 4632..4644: -0.04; 25.7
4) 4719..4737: -0.06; 25.1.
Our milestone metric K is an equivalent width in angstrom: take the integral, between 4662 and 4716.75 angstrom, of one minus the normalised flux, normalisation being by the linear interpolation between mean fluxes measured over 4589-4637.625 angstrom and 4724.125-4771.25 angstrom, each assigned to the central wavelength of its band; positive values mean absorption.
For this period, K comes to 0.21 angstrom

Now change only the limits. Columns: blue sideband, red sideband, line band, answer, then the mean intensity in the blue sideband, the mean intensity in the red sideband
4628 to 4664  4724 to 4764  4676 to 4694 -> 0.5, 26.8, 25.5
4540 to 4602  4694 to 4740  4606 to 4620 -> -2.4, 25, 25.9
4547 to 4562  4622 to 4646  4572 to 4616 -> -2.1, 24.2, 26.2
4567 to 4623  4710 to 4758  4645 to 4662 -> -0.7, 26.8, 25.8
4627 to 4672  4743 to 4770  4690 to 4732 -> -1.4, 26.4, 23.9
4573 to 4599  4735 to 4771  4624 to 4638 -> -0.9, 25.3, 24.5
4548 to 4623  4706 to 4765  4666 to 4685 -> 0.9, 26.4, 25.3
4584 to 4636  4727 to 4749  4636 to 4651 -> 1.2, 27.1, 26.3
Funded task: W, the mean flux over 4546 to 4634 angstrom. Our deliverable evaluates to 26.3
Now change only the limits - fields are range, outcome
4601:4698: 26.7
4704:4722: 25.4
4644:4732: 25.9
